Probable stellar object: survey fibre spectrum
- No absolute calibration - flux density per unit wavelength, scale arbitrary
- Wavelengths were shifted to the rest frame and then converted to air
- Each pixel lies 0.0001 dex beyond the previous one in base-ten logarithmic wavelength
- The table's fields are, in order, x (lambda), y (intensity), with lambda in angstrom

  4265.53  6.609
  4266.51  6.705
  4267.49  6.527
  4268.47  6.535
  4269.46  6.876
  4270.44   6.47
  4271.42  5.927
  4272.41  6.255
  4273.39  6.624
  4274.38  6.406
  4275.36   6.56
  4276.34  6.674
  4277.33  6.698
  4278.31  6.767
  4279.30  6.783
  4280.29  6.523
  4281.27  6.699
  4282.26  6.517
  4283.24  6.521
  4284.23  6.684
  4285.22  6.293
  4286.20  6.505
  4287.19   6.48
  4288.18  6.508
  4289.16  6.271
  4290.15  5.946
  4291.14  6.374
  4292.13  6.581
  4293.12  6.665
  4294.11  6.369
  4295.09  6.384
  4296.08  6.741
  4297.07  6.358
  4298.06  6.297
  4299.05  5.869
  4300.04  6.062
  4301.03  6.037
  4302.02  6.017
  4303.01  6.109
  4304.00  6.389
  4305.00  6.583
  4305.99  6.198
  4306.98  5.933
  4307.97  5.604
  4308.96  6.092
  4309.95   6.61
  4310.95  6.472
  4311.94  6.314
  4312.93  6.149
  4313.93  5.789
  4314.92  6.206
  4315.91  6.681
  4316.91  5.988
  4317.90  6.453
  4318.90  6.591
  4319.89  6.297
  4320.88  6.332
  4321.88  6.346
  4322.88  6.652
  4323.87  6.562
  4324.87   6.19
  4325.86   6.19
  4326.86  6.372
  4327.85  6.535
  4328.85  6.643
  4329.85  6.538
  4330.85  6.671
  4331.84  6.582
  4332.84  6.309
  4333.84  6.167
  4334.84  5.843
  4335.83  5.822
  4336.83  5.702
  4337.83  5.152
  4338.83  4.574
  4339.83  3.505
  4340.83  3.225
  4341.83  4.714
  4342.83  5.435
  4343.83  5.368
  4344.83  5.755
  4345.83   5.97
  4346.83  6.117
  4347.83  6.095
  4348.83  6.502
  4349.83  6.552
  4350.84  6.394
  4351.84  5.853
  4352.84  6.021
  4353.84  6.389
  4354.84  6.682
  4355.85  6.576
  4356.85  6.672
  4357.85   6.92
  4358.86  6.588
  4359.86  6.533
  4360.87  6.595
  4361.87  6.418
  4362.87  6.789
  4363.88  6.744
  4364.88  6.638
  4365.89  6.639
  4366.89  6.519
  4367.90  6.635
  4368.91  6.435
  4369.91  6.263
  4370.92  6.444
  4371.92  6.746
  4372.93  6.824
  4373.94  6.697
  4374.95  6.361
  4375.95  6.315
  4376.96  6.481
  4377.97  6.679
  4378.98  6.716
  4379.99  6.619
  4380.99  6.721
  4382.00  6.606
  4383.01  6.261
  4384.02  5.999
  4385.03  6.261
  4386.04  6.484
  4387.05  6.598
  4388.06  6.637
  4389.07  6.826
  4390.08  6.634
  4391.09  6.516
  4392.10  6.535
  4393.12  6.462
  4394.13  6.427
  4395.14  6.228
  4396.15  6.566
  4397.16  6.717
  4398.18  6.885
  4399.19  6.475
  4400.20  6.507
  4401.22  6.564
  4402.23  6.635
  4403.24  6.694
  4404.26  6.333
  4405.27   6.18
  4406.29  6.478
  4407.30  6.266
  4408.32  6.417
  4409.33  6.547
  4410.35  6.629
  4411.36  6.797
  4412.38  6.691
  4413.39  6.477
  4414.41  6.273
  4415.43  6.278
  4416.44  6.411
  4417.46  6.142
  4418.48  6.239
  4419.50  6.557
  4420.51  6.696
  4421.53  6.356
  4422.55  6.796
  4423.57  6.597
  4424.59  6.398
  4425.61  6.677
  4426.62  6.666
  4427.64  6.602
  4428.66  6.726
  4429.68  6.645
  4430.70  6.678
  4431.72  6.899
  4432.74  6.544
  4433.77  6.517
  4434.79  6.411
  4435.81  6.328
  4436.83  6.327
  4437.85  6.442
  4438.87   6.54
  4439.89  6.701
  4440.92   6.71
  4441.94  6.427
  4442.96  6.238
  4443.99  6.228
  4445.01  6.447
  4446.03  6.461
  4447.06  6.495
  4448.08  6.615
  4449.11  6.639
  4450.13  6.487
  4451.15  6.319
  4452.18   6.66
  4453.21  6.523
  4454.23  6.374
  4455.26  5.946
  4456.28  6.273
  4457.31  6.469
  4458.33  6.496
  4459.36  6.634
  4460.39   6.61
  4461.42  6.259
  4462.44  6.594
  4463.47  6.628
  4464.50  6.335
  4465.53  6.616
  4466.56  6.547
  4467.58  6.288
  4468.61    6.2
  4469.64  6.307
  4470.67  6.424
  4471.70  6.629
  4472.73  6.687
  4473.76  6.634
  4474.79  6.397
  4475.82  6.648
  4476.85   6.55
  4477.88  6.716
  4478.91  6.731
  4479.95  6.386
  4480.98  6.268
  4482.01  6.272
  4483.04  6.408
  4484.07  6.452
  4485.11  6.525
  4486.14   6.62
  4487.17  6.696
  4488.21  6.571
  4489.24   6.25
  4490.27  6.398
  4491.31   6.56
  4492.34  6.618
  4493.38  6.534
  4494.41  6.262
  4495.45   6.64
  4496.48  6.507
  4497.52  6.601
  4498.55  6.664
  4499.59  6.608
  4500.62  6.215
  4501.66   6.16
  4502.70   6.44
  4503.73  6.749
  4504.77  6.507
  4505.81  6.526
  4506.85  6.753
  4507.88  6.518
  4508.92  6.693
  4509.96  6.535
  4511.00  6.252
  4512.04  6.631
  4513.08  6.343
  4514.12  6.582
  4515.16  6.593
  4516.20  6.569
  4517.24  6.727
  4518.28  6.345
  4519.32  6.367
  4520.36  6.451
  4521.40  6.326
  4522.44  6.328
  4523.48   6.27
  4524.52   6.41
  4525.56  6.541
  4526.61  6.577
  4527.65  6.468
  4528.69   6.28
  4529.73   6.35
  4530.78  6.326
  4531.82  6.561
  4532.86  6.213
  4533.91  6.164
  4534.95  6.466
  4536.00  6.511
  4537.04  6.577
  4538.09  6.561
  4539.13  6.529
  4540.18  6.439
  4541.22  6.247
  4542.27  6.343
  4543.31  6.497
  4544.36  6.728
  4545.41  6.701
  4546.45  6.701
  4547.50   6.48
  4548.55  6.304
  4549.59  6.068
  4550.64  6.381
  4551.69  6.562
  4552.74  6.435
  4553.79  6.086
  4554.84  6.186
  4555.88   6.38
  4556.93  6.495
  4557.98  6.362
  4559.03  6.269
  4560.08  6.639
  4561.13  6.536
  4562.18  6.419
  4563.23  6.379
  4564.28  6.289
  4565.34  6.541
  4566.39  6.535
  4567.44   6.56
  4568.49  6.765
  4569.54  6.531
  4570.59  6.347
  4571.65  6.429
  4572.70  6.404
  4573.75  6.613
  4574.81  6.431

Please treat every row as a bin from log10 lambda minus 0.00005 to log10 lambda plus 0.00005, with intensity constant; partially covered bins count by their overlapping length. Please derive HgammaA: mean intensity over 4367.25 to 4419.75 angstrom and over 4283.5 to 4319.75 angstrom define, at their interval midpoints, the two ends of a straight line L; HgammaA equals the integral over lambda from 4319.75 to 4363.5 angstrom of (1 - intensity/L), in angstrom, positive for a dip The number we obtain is 2.1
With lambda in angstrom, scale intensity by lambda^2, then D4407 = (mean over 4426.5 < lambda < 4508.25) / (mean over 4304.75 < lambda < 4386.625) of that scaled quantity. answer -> 1.1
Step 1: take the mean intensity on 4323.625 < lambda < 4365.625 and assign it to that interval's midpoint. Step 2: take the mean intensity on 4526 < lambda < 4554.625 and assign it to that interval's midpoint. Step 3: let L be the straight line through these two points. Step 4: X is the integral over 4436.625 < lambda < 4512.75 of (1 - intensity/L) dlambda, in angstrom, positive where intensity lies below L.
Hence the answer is -2.21 angstrom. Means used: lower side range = 6.07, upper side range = 6.42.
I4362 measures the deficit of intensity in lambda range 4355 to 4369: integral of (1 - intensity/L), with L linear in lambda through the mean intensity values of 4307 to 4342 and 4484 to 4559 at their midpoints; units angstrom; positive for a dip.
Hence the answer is -1.2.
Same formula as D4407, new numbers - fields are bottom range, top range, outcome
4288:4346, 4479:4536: 1.16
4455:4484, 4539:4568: 1.03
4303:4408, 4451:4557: 1.10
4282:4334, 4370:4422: 1.07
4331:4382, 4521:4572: 1.13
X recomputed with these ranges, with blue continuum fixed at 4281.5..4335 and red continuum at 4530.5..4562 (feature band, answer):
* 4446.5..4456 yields -0.1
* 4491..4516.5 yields -0.4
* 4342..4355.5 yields 0.6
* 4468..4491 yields -0.3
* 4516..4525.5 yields 0.0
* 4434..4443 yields -0.1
